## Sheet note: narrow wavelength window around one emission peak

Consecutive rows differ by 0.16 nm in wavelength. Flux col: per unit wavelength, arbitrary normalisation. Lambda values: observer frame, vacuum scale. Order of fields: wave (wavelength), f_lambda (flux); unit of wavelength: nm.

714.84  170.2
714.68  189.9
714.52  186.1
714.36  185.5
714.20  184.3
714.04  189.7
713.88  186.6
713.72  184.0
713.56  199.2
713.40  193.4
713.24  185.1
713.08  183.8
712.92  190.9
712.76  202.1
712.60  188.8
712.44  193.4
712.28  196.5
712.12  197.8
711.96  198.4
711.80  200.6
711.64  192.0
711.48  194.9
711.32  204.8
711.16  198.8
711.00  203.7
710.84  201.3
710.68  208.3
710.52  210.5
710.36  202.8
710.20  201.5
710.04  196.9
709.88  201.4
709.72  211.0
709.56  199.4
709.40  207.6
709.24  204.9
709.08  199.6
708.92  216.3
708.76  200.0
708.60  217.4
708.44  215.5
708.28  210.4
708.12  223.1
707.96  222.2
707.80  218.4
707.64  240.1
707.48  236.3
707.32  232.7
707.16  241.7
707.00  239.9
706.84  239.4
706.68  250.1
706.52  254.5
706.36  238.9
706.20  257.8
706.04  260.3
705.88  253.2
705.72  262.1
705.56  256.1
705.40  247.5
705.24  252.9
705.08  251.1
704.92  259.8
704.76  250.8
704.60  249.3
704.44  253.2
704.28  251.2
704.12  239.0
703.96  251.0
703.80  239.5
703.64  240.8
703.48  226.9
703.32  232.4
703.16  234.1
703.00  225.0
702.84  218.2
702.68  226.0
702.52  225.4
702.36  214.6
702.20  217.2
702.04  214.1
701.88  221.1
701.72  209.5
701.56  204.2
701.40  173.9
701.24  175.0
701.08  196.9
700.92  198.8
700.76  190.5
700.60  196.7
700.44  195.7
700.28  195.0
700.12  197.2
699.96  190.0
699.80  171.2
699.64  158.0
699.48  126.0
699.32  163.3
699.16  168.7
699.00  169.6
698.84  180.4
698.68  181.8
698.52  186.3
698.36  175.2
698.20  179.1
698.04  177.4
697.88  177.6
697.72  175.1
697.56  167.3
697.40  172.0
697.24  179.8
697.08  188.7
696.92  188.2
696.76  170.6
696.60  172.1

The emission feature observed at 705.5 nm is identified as Mg II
